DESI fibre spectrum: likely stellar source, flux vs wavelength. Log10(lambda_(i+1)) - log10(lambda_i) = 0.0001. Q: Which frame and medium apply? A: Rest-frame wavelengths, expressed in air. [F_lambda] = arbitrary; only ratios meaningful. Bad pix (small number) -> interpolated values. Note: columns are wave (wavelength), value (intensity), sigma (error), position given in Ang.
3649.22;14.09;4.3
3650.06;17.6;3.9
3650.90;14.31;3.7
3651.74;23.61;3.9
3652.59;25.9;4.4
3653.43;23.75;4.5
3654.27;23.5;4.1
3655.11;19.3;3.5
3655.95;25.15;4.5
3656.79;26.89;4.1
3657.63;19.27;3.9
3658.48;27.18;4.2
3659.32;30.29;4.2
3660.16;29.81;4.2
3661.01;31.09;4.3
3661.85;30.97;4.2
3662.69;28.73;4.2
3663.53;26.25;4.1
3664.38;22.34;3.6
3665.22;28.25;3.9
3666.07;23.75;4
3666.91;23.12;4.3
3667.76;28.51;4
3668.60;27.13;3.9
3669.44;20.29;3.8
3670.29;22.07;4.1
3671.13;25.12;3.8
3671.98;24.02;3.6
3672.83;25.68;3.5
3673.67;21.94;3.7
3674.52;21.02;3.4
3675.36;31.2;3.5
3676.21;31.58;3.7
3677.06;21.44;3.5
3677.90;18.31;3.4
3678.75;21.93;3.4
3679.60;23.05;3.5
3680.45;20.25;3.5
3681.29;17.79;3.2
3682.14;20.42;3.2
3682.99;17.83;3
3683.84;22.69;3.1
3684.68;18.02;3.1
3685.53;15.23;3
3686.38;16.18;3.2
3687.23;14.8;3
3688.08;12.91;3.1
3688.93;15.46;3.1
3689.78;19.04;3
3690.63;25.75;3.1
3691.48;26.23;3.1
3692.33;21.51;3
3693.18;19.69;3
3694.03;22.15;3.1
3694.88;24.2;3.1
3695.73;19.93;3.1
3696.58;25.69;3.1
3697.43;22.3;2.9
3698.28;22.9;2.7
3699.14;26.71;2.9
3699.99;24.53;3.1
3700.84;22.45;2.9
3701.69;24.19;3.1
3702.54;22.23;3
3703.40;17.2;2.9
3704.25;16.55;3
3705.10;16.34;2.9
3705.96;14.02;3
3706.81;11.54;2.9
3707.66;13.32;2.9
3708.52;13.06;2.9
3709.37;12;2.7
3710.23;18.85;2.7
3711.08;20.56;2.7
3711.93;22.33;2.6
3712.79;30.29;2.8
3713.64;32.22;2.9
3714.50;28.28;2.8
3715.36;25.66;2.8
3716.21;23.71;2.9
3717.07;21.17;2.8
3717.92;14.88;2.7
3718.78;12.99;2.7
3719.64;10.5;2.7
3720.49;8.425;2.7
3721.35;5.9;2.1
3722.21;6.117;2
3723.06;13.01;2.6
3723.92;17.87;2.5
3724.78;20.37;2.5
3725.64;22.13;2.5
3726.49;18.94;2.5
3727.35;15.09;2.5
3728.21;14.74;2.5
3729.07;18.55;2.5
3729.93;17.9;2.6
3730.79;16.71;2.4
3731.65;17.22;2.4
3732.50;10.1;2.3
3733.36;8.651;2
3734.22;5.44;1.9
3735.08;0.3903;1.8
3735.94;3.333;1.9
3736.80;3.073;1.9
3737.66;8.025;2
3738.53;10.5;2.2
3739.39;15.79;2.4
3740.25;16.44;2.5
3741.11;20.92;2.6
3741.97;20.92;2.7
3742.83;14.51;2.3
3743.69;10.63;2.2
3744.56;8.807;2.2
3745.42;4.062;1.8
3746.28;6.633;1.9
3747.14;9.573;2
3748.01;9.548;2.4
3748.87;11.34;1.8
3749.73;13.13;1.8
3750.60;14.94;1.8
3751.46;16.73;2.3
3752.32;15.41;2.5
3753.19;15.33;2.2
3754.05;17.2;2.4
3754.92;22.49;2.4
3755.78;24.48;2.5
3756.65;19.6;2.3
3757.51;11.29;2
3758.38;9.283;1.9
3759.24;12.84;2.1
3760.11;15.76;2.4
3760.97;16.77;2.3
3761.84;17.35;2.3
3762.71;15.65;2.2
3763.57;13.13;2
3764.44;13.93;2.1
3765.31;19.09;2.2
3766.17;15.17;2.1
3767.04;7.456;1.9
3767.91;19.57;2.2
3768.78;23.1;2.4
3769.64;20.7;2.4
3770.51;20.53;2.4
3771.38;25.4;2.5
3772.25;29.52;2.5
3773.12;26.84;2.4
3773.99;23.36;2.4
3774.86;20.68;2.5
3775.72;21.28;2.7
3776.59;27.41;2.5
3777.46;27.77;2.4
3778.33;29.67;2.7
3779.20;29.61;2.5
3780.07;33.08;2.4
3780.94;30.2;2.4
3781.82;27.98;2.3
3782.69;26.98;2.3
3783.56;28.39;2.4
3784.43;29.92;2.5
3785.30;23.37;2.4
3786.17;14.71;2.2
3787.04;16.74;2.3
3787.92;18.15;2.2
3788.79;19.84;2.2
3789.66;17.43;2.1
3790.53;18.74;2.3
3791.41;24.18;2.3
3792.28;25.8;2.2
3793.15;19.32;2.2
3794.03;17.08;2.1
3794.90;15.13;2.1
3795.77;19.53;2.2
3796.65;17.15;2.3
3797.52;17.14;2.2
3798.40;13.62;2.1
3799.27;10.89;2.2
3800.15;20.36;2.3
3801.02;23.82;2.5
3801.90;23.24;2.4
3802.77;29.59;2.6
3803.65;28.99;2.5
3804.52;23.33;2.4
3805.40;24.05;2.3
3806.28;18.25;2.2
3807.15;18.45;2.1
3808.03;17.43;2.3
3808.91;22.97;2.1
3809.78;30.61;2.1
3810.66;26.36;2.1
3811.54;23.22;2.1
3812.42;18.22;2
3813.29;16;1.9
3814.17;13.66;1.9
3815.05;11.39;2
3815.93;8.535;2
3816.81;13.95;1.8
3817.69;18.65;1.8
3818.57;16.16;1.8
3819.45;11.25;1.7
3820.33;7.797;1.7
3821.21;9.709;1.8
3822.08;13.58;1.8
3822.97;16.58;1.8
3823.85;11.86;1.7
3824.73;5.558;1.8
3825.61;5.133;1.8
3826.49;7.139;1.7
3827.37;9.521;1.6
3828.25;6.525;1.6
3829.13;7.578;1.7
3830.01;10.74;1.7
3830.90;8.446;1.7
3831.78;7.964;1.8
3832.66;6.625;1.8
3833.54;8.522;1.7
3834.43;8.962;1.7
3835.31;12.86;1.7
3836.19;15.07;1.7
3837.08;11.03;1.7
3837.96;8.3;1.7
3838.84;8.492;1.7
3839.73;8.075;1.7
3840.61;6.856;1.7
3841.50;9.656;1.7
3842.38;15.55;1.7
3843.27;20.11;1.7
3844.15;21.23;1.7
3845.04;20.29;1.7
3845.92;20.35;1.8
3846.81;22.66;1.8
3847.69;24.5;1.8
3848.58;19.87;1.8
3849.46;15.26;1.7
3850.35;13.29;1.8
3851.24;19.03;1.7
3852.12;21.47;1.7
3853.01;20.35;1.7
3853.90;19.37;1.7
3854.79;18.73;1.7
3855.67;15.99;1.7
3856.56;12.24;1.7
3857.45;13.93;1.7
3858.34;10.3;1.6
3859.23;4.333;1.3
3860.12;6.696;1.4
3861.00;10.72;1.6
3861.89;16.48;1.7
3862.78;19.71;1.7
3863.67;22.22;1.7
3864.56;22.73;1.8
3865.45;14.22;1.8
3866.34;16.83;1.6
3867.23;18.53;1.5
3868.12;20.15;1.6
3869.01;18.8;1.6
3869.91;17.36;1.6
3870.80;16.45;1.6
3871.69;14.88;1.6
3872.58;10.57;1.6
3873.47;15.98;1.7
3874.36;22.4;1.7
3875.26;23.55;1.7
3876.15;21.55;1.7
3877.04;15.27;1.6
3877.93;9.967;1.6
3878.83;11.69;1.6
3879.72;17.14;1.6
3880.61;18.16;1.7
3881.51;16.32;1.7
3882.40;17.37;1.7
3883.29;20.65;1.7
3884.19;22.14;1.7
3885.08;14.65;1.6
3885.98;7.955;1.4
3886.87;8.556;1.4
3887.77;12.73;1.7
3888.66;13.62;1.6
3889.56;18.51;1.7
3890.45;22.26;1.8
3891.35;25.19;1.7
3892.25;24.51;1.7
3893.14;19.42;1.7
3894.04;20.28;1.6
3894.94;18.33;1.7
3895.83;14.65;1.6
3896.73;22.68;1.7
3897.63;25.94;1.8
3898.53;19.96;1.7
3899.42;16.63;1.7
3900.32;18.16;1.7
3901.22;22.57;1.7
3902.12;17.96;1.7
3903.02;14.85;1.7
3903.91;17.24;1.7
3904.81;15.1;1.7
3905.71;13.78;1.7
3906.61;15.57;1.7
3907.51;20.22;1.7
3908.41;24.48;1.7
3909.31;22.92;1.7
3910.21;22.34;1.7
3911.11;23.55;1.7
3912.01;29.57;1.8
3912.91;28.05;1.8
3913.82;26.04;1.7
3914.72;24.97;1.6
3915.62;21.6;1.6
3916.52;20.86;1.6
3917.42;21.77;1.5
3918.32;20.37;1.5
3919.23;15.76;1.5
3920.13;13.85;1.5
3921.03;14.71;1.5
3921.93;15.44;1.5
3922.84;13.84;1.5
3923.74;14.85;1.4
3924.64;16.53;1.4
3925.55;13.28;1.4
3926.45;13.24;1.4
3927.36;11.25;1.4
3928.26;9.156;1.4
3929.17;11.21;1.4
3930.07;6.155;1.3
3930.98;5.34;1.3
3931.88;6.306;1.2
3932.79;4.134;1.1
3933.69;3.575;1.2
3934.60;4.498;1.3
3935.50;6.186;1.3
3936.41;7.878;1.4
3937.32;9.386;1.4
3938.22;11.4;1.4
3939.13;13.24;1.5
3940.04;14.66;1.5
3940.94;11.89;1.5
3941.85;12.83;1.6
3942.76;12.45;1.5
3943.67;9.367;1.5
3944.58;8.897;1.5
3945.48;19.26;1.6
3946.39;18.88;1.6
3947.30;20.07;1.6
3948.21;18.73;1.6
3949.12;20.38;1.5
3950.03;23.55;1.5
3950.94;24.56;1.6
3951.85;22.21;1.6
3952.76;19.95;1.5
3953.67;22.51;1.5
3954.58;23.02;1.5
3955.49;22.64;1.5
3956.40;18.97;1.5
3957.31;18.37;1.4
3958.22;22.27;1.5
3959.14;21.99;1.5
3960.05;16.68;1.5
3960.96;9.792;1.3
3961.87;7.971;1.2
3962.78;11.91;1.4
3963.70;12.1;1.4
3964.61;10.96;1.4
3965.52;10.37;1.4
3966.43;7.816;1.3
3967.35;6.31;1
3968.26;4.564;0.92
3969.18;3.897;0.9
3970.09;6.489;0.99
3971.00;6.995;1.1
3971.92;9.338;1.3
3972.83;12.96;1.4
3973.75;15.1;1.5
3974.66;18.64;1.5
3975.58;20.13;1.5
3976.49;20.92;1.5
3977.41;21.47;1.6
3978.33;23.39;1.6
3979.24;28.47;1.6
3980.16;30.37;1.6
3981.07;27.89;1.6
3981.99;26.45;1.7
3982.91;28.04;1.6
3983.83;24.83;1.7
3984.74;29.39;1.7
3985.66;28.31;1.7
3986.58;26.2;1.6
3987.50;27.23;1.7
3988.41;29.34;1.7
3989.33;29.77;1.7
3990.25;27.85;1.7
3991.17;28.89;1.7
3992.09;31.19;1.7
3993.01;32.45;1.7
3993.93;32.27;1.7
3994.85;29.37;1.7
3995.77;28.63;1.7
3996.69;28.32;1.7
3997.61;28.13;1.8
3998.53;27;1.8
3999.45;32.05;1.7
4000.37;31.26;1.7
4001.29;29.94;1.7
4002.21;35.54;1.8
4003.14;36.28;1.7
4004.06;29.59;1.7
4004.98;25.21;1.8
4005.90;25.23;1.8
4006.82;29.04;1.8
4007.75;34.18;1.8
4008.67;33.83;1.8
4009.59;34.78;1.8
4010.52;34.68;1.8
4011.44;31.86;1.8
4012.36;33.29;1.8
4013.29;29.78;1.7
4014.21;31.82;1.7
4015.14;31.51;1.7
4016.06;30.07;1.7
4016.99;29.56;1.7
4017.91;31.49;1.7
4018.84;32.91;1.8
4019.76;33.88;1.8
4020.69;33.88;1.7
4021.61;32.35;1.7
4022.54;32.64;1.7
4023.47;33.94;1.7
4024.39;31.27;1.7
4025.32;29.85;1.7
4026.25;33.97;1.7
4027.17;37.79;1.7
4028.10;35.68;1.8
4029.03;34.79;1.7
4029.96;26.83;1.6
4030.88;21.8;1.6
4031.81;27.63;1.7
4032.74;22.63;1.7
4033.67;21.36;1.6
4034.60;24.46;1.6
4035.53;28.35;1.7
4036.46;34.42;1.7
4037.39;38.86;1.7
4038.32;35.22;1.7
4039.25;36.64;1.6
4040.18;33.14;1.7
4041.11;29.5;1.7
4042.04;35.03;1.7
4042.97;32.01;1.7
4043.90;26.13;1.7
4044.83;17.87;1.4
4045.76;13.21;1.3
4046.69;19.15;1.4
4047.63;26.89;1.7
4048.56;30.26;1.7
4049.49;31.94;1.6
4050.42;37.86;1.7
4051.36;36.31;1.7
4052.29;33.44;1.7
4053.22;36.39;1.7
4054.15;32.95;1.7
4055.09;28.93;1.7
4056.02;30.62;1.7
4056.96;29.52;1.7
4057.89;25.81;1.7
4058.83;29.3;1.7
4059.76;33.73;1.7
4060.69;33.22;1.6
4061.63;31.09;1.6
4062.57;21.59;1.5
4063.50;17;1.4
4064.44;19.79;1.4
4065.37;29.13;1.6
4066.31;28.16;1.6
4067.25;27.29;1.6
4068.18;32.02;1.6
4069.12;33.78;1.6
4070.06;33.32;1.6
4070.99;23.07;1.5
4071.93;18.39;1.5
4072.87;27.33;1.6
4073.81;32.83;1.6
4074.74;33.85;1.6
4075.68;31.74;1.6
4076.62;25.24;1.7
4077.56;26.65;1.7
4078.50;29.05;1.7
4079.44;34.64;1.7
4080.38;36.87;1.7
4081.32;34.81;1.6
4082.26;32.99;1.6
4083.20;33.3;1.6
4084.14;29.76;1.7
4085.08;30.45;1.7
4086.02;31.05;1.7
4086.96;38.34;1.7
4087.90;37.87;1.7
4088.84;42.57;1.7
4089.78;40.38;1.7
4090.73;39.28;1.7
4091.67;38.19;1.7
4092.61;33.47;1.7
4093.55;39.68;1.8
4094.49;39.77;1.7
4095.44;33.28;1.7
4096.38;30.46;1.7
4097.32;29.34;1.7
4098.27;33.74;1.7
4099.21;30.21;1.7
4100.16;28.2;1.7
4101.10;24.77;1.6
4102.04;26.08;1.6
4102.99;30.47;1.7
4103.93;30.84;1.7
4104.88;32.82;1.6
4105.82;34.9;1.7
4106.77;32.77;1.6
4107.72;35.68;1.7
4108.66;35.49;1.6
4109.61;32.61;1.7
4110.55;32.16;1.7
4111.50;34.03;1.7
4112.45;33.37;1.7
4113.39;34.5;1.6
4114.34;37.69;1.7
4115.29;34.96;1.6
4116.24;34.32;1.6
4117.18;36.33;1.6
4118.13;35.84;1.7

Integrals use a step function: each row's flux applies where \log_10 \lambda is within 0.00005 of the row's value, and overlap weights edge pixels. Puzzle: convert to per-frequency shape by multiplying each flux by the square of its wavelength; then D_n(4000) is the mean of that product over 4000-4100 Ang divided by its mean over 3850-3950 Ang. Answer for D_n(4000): 2.1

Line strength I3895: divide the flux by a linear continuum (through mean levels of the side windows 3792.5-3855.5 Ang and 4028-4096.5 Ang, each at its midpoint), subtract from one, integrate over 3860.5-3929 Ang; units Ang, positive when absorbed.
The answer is 7.1 Ang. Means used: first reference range 15.7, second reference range 30.7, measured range 18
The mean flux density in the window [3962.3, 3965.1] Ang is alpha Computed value 11.6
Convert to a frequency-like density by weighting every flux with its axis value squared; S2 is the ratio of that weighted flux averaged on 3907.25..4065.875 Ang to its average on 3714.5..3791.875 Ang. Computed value 1.54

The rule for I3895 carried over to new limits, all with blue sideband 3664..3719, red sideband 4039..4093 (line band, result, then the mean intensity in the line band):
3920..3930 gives 5.2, 13.1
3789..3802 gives 2.8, 18.8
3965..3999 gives 7.7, 22.1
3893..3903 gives 2.6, 19.5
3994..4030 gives -2.9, 31.7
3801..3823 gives 5.1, 18.6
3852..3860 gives 3.4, 14.6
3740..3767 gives 9.9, 14.5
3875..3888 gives 5.1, 15.8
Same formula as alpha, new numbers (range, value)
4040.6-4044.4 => 30.6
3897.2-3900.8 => 20.2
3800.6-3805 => 25.8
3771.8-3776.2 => 24.4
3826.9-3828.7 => 8.02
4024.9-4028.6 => 34.4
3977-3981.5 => 26.4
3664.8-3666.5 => 26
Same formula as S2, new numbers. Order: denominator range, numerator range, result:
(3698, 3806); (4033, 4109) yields 2.01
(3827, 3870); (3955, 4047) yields 1.94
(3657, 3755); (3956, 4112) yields 1.81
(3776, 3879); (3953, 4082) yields 1.74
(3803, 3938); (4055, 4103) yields 2.18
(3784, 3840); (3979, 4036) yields 2.11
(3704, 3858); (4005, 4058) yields 2.09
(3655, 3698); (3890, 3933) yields 0.88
